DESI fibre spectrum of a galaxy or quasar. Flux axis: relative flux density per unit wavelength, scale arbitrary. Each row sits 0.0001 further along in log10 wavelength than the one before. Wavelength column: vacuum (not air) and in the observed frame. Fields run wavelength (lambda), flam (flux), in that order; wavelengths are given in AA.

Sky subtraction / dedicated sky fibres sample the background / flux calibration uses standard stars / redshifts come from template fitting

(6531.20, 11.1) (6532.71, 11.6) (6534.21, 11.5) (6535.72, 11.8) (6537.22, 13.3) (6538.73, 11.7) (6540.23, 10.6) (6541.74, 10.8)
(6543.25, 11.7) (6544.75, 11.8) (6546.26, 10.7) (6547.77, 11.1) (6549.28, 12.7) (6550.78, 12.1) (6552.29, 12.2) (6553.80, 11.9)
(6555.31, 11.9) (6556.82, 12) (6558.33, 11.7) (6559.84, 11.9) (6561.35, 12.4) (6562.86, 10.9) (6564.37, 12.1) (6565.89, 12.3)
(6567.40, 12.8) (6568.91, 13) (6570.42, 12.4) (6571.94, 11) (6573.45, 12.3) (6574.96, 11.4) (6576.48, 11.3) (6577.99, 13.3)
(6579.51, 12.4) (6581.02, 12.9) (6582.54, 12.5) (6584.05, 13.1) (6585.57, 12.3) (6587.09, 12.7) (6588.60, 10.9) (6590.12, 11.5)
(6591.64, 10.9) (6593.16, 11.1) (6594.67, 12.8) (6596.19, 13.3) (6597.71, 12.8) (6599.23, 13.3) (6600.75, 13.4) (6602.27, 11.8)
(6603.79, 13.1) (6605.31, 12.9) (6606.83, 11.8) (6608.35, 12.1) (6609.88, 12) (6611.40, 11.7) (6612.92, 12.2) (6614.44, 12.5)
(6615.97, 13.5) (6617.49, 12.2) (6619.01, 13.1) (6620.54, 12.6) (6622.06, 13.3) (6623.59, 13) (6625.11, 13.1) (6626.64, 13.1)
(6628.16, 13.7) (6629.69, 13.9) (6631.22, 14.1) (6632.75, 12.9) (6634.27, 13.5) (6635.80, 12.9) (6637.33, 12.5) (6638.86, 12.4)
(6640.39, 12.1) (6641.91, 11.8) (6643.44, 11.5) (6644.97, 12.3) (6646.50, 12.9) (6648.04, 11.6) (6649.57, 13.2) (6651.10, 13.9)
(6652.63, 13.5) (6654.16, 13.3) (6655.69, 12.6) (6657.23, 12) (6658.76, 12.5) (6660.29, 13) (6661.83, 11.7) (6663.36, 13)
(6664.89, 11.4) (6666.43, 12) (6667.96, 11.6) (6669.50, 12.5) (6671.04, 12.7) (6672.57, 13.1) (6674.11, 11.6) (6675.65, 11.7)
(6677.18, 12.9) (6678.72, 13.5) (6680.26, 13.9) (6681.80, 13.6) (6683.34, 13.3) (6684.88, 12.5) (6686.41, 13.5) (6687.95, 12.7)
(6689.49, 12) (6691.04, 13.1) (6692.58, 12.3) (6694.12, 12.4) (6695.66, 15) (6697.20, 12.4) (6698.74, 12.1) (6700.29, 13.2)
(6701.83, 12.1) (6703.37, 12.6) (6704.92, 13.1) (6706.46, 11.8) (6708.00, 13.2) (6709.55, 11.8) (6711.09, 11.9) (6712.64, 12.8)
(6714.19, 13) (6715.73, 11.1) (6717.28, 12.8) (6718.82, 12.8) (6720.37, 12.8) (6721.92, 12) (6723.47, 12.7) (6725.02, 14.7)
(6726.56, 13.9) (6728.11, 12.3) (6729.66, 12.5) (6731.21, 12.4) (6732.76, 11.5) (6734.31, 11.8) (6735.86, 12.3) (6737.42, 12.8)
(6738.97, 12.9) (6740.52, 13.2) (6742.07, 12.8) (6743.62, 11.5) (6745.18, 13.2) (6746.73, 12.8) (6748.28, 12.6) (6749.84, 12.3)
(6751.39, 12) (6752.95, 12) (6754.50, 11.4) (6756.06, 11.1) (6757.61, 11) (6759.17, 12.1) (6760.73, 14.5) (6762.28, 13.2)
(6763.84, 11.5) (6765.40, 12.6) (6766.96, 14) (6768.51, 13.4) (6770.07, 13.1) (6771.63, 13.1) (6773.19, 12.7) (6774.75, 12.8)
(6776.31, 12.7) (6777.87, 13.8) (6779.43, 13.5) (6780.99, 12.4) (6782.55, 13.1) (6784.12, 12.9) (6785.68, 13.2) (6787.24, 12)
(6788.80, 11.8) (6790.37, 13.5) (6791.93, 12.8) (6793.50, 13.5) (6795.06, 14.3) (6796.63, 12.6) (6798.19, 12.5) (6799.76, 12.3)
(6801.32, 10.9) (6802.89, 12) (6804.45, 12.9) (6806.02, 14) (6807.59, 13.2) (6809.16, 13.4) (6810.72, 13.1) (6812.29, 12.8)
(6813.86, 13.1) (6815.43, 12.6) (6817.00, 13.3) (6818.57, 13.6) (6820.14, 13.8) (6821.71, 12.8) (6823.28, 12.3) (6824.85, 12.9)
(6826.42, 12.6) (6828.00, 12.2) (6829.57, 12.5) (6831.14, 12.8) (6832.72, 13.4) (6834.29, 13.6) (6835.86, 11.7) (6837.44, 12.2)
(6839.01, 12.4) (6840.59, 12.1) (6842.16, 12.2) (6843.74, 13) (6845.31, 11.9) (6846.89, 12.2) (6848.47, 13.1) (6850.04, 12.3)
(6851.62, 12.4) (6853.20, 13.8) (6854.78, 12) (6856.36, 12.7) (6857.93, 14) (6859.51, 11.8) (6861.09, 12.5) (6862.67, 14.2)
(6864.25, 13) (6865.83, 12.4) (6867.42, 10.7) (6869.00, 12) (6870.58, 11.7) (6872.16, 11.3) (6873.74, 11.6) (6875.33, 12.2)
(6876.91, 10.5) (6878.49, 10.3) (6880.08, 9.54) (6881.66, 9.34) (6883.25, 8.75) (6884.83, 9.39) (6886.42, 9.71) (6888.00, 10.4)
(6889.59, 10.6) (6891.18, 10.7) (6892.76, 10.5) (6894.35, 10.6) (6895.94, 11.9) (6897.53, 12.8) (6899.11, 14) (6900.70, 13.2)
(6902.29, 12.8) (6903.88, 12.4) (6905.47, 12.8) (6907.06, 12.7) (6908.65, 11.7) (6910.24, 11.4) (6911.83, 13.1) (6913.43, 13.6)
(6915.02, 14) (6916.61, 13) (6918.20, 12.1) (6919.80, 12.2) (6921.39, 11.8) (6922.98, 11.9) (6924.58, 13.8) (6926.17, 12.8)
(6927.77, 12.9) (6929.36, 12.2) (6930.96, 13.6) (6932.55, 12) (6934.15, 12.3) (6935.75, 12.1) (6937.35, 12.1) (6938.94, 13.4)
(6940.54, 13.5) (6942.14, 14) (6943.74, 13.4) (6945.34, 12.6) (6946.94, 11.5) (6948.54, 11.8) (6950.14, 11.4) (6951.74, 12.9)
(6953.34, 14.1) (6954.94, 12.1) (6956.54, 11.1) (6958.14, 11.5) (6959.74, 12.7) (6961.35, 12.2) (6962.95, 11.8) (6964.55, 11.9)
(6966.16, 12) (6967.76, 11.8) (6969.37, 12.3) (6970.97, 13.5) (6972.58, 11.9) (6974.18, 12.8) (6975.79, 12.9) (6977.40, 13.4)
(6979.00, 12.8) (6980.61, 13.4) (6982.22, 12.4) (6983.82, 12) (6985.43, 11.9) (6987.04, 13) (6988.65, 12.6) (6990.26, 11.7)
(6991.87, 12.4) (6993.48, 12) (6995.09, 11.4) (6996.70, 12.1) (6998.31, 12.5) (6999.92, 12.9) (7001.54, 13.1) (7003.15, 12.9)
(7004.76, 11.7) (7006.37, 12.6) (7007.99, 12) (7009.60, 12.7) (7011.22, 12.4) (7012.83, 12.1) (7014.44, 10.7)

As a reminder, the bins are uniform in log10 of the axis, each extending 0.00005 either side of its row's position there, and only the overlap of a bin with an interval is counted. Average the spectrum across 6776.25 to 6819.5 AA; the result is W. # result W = 12.9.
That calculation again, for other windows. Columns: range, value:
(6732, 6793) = 12.6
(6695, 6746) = 12.6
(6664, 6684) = 12.6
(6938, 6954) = 12.8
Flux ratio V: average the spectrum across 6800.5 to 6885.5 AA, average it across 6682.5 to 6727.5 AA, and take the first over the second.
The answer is 1.0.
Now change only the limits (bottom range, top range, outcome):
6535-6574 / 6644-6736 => 1.06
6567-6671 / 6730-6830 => 1.01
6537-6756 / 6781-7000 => 0.99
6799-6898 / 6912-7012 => 1.03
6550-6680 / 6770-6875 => 1.02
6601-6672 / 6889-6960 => 0.98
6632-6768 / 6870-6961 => 0.95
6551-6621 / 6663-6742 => 1.03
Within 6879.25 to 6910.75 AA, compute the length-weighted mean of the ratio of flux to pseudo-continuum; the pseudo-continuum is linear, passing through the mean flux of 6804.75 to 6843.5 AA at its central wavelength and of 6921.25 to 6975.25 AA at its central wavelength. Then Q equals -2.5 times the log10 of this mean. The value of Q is 0.12 mag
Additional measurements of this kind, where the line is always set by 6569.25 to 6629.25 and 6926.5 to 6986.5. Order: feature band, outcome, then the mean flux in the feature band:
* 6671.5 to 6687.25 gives -0.04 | 13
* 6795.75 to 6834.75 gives -0.03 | 12.8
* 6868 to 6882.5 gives 0.14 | 10.9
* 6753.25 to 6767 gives 0.02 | 12.3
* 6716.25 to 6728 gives -0.05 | 13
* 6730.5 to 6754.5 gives 0.01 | 12.4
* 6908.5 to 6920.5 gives -0.02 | 12.7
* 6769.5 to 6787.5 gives -0.04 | 13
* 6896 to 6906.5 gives -0.04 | 12.9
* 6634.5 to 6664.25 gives -0.01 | 12.6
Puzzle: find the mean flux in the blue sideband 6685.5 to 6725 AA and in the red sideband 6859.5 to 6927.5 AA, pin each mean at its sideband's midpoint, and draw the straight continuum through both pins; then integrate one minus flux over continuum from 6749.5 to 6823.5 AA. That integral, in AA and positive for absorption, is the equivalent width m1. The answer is -3.0 AA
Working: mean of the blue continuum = 12.6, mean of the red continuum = 11.8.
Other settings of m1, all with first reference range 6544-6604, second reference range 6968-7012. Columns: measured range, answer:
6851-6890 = 2.9 AA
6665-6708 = -1.6 AA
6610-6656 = -2.4 AA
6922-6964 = -0.3 AA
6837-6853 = -0.1 AA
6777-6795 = -1.0 AA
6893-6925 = -0.3 AA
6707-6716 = -0.1 AA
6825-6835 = -0.4 AA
